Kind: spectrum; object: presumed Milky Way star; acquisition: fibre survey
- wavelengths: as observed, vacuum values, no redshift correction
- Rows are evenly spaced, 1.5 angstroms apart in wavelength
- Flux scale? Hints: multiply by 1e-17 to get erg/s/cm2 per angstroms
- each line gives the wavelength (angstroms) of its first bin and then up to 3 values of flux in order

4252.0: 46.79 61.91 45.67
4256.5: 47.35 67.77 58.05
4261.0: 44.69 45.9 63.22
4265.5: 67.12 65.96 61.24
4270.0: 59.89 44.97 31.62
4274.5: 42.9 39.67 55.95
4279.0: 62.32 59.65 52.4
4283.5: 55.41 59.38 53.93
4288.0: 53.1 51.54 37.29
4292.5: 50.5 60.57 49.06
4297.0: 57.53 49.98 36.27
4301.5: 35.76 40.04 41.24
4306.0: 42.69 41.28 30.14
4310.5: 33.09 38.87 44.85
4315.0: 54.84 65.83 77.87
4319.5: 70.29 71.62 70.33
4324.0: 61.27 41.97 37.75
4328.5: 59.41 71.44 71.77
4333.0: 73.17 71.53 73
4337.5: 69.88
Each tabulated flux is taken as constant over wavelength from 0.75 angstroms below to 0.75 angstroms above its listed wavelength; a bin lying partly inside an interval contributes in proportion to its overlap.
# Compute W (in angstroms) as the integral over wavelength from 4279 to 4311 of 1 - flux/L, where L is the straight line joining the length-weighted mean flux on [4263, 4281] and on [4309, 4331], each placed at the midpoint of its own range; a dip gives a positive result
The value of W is 4.4 angstroms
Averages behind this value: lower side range 54.4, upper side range 56.3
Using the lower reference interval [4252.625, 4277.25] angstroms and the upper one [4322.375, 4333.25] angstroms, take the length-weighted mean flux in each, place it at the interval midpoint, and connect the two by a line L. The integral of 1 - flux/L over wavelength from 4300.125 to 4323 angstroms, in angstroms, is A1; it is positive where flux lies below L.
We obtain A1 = 3.2 angstroms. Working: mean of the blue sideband 53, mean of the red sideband 59.8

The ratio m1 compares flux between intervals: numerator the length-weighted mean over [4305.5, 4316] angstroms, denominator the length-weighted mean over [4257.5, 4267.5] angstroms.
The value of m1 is 0.7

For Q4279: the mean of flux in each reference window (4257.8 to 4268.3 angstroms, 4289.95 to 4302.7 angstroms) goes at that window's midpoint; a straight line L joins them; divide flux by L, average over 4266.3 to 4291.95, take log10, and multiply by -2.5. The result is 0.02 mag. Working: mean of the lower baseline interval 58.6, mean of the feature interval 52.1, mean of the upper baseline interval 47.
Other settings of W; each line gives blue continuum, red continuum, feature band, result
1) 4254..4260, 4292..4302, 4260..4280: 0.0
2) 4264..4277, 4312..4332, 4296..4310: 3.9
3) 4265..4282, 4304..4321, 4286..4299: 0.1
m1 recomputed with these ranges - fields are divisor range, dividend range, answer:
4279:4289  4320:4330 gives 1.04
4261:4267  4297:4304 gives 0.73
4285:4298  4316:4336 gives 1.25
